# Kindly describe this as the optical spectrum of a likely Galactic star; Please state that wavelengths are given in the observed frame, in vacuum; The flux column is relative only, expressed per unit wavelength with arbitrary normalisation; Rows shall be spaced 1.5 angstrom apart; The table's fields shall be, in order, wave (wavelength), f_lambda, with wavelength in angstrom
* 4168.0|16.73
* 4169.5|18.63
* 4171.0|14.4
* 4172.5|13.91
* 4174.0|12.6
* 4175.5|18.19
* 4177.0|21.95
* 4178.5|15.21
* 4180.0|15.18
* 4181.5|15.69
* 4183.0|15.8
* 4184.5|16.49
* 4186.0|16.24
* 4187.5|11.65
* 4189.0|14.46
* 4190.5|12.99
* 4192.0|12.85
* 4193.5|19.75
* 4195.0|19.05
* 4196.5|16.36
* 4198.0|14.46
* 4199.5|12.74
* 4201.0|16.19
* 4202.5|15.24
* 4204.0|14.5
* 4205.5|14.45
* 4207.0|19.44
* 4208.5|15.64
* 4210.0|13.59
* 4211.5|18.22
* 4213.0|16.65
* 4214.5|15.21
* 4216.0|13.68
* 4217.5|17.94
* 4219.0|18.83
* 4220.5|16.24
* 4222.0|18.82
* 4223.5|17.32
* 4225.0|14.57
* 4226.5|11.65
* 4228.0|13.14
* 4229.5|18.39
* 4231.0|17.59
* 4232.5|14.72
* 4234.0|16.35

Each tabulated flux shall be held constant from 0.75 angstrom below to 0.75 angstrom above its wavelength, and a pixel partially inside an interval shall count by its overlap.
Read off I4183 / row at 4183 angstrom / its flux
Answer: 15.8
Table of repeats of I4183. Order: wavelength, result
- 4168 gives 16.73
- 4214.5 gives 15.21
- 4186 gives 16.24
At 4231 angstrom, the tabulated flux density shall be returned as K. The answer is 17.59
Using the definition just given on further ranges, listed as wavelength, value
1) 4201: 16.19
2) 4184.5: 16.49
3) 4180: 15.18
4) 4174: 12.6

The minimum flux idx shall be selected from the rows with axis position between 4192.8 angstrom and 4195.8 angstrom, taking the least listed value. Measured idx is 19.05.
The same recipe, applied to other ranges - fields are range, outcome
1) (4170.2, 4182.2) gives 12.6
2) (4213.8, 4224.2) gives 13.68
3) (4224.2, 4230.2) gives 11.65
